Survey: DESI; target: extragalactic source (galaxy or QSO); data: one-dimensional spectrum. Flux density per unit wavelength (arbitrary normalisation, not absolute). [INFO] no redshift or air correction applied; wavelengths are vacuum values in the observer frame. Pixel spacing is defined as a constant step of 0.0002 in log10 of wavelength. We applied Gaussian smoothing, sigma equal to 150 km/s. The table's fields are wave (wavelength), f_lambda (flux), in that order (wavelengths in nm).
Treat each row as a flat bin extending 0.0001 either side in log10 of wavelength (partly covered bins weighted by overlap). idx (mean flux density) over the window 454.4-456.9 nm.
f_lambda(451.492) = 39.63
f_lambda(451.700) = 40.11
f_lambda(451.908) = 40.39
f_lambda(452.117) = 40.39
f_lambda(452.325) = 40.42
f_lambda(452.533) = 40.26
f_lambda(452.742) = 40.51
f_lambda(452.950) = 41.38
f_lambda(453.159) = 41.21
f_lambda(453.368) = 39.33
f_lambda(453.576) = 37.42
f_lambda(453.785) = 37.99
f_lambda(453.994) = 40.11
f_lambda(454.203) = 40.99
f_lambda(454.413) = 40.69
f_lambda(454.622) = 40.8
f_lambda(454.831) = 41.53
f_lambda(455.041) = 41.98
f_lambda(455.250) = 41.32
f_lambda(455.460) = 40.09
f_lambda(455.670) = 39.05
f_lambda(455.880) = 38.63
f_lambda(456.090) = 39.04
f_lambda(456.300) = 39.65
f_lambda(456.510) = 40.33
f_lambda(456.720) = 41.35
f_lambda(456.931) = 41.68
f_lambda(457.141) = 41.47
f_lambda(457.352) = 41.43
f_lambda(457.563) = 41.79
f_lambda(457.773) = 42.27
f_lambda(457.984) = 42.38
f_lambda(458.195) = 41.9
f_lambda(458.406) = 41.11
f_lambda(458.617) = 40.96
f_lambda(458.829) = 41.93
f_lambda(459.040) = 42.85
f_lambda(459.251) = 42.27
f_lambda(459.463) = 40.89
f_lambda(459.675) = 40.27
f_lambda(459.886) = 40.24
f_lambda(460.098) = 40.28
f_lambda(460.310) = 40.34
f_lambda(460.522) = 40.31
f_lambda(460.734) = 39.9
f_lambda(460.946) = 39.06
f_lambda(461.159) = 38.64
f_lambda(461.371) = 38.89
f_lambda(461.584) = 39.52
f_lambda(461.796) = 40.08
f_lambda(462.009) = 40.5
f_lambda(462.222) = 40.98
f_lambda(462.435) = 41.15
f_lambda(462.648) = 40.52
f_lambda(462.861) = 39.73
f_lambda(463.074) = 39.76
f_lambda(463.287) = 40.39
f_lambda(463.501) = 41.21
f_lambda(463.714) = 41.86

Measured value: 40.4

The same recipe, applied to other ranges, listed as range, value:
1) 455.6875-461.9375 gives 40.6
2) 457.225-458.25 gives 41.9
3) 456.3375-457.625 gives 41.2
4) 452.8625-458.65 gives 40.6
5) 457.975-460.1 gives 41.4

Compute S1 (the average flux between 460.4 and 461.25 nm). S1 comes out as 39.5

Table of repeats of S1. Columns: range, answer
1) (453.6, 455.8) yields 40.3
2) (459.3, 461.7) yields 39.9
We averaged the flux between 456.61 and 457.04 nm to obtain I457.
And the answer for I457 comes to 41.5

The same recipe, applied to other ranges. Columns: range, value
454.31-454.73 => 40.8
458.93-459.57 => 42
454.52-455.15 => 41.5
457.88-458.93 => 41.6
